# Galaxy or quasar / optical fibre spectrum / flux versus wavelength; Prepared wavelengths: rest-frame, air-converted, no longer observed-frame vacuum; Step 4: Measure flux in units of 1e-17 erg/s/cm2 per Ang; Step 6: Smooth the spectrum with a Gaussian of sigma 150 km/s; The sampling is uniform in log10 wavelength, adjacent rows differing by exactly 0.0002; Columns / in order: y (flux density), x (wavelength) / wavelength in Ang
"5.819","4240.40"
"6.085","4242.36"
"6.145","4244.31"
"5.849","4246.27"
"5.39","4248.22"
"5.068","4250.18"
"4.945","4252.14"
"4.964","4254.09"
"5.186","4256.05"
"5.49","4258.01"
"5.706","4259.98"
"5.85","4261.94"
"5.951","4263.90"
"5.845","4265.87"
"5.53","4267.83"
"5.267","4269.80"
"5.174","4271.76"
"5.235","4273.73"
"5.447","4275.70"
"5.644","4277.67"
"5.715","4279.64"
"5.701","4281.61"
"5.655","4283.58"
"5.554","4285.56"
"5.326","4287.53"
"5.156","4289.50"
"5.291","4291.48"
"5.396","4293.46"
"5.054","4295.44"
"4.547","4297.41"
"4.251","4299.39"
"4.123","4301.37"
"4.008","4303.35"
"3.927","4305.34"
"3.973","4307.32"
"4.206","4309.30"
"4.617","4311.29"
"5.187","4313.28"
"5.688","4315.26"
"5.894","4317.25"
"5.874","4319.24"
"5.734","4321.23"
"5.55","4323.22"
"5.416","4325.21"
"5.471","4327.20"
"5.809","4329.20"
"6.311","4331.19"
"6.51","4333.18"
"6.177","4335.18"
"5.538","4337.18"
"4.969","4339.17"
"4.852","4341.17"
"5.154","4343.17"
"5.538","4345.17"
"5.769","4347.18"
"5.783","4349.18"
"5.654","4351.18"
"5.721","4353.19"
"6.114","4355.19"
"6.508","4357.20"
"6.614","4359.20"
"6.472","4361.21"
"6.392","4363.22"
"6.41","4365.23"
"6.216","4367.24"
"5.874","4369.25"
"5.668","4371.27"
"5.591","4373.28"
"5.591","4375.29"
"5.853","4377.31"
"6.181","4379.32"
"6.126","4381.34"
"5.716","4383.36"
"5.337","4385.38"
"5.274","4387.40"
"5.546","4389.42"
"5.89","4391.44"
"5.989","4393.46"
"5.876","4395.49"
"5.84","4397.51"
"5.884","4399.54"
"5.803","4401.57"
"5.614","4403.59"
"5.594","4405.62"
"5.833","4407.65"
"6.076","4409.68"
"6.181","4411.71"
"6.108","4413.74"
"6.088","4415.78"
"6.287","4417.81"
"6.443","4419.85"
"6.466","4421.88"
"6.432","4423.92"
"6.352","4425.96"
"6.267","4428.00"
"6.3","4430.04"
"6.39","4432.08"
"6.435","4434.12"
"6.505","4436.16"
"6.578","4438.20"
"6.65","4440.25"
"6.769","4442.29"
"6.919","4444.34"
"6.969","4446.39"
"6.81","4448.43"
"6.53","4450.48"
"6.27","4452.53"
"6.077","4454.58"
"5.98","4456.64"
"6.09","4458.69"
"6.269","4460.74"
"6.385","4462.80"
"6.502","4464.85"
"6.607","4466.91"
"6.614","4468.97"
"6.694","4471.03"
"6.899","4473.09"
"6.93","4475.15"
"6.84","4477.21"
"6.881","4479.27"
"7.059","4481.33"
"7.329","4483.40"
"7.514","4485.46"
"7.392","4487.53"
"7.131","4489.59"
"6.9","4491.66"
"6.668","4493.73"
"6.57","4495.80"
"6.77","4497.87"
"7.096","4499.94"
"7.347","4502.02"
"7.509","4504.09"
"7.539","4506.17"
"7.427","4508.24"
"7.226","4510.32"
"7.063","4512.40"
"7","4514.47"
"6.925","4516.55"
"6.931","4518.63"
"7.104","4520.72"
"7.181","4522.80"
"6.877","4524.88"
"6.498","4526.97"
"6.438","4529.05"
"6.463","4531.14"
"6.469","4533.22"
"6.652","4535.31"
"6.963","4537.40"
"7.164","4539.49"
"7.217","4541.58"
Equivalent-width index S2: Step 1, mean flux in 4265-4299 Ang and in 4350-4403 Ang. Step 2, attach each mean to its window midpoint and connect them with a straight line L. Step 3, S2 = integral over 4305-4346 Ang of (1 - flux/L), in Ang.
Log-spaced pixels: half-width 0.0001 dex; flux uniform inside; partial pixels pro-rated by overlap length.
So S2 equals 1.8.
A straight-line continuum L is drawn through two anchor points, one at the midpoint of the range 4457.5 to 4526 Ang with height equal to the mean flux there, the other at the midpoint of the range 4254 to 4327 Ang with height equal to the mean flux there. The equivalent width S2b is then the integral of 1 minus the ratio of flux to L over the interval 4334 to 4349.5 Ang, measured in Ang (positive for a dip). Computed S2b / 0.5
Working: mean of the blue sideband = 5.22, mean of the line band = 5.47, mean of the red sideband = 6.95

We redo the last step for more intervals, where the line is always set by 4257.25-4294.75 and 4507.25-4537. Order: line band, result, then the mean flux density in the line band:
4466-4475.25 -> -0.2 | 6.73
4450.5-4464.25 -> 0.6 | 6.21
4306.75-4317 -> 1.6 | 4.85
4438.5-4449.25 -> -0.6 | 6.81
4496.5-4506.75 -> -0.7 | 7.21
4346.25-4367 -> -0.6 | 6.15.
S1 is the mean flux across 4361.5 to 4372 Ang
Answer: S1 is 6.14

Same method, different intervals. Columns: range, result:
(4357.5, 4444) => 6.09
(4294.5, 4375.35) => 5.48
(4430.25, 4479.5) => 6.56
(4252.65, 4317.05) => 5.15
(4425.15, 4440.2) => 6.42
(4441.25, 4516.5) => 6.85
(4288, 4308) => 4.6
